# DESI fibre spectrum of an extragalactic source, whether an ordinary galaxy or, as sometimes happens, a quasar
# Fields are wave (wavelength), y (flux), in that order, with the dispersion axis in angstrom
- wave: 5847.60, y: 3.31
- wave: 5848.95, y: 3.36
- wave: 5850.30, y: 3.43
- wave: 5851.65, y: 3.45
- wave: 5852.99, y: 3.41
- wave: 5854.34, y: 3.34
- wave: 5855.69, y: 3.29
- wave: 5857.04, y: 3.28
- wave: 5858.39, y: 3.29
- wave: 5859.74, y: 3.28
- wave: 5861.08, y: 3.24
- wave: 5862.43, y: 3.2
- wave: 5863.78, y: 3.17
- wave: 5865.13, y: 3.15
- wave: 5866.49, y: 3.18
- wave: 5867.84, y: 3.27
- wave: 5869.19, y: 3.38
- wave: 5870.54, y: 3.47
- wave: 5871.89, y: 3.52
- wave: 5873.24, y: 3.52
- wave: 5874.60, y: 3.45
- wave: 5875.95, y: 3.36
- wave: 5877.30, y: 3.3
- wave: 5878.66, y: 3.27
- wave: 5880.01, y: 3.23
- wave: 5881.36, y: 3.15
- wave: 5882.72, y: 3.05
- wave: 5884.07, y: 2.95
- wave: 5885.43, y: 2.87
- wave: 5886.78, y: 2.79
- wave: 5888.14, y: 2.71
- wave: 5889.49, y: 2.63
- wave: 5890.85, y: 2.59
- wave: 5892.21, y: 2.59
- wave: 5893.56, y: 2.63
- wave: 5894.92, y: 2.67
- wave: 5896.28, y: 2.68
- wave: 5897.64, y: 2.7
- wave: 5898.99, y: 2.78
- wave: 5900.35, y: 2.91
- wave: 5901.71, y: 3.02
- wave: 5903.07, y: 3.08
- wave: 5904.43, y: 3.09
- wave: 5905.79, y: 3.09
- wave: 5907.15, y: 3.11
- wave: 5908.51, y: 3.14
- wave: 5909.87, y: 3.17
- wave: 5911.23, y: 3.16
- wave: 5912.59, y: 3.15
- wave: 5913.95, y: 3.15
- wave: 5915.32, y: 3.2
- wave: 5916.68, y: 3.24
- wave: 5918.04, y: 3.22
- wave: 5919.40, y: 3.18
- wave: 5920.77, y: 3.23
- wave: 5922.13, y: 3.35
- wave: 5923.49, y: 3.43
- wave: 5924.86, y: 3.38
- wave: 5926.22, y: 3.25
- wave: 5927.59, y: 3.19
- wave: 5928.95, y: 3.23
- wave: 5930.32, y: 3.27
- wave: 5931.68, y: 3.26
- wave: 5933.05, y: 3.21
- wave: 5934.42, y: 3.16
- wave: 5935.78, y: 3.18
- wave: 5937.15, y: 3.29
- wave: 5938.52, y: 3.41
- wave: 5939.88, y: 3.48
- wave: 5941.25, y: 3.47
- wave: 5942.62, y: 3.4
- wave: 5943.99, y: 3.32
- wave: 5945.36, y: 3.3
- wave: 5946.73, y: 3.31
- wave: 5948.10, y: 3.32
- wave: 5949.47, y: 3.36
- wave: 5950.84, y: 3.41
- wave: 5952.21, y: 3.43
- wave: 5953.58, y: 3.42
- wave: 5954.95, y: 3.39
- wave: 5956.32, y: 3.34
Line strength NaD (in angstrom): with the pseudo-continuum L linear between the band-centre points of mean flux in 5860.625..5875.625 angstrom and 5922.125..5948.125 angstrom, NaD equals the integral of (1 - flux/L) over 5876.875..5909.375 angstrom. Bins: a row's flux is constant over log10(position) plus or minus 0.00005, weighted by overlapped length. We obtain 3.9 angstrom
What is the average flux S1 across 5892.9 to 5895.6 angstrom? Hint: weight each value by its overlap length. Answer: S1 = 2.65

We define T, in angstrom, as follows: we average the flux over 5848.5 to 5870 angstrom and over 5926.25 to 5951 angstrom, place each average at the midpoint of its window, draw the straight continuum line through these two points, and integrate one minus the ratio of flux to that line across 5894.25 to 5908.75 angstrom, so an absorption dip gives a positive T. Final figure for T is 1.6 angstrom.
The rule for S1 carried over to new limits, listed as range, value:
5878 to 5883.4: 3.18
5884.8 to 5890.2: 2.75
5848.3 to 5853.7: 3.41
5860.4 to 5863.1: 3.23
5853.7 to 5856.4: 3.31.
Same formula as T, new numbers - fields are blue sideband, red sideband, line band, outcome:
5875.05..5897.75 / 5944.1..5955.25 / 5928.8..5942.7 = -0.2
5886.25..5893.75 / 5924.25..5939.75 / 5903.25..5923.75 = -1.3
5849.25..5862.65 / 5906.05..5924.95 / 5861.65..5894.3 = 1.8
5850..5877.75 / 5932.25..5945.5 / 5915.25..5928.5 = 0.2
